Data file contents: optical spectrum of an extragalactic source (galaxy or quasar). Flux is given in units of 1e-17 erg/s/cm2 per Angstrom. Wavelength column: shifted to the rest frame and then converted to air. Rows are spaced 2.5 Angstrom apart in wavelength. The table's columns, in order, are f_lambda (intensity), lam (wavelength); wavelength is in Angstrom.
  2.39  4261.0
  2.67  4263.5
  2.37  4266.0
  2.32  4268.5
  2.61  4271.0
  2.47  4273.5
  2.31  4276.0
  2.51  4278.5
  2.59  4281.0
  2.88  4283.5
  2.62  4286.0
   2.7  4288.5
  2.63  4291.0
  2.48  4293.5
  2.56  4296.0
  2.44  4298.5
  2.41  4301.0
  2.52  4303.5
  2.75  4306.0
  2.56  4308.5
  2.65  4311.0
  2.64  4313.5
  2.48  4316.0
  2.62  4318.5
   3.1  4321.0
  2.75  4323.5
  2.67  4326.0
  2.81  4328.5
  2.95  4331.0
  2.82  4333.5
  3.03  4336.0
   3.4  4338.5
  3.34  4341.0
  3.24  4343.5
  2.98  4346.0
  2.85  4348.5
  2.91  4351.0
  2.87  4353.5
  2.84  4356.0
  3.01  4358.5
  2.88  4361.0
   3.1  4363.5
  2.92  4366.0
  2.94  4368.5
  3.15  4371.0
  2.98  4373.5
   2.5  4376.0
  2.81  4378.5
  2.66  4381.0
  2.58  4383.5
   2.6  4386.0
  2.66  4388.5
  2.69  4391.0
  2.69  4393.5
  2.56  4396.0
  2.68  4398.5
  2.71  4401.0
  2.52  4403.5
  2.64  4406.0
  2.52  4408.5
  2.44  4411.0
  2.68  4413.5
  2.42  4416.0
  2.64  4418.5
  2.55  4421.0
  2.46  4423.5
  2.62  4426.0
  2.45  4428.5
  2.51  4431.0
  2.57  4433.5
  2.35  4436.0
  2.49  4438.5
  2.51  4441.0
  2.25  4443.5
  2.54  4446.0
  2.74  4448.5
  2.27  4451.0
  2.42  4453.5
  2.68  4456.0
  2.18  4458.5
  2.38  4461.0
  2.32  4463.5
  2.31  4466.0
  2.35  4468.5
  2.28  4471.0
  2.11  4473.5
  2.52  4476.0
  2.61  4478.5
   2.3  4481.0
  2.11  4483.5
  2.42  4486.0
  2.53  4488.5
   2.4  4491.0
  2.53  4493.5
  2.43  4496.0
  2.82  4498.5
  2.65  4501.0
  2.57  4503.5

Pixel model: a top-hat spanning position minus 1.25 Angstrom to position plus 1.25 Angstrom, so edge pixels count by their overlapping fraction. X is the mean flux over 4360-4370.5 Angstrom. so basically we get 2.98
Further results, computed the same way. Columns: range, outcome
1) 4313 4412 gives 2.82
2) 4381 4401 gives 2.64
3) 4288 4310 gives 2.56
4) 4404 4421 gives 2.55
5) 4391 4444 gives 2.54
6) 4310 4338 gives 2.79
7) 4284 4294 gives 2.64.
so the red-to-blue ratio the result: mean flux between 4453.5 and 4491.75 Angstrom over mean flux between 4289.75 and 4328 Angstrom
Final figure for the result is 0.90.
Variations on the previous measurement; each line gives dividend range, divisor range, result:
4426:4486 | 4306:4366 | 0.83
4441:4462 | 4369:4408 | 0.90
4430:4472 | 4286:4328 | 0.92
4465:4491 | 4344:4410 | 0.85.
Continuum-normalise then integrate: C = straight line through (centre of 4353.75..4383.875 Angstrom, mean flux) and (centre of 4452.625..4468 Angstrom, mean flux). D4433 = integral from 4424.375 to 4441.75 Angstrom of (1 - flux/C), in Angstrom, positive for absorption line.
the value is 0.2 Angstrom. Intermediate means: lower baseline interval 2.87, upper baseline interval 2.38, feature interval 2.5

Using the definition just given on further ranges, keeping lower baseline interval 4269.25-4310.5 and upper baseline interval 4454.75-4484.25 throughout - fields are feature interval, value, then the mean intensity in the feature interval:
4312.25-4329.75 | -1.4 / 2.72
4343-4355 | -2.2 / 2.95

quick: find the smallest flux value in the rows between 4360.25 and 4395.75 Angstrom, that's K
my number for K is 2.5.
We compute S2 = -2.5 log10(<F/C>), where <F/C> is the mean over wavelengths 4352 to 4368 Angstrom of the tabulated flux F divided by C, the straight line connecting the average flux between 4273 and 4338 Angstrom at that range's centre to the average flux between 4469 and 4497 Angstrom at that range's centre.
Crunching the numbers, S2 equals -0.14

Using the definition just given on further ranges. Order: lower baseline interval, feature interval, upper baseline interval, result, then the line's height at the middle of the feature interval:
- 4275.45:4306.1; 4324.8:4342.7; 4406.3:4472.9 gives -0.186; 2.54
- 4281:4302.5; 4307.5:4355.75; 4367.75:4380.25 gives -0.060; 2.72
